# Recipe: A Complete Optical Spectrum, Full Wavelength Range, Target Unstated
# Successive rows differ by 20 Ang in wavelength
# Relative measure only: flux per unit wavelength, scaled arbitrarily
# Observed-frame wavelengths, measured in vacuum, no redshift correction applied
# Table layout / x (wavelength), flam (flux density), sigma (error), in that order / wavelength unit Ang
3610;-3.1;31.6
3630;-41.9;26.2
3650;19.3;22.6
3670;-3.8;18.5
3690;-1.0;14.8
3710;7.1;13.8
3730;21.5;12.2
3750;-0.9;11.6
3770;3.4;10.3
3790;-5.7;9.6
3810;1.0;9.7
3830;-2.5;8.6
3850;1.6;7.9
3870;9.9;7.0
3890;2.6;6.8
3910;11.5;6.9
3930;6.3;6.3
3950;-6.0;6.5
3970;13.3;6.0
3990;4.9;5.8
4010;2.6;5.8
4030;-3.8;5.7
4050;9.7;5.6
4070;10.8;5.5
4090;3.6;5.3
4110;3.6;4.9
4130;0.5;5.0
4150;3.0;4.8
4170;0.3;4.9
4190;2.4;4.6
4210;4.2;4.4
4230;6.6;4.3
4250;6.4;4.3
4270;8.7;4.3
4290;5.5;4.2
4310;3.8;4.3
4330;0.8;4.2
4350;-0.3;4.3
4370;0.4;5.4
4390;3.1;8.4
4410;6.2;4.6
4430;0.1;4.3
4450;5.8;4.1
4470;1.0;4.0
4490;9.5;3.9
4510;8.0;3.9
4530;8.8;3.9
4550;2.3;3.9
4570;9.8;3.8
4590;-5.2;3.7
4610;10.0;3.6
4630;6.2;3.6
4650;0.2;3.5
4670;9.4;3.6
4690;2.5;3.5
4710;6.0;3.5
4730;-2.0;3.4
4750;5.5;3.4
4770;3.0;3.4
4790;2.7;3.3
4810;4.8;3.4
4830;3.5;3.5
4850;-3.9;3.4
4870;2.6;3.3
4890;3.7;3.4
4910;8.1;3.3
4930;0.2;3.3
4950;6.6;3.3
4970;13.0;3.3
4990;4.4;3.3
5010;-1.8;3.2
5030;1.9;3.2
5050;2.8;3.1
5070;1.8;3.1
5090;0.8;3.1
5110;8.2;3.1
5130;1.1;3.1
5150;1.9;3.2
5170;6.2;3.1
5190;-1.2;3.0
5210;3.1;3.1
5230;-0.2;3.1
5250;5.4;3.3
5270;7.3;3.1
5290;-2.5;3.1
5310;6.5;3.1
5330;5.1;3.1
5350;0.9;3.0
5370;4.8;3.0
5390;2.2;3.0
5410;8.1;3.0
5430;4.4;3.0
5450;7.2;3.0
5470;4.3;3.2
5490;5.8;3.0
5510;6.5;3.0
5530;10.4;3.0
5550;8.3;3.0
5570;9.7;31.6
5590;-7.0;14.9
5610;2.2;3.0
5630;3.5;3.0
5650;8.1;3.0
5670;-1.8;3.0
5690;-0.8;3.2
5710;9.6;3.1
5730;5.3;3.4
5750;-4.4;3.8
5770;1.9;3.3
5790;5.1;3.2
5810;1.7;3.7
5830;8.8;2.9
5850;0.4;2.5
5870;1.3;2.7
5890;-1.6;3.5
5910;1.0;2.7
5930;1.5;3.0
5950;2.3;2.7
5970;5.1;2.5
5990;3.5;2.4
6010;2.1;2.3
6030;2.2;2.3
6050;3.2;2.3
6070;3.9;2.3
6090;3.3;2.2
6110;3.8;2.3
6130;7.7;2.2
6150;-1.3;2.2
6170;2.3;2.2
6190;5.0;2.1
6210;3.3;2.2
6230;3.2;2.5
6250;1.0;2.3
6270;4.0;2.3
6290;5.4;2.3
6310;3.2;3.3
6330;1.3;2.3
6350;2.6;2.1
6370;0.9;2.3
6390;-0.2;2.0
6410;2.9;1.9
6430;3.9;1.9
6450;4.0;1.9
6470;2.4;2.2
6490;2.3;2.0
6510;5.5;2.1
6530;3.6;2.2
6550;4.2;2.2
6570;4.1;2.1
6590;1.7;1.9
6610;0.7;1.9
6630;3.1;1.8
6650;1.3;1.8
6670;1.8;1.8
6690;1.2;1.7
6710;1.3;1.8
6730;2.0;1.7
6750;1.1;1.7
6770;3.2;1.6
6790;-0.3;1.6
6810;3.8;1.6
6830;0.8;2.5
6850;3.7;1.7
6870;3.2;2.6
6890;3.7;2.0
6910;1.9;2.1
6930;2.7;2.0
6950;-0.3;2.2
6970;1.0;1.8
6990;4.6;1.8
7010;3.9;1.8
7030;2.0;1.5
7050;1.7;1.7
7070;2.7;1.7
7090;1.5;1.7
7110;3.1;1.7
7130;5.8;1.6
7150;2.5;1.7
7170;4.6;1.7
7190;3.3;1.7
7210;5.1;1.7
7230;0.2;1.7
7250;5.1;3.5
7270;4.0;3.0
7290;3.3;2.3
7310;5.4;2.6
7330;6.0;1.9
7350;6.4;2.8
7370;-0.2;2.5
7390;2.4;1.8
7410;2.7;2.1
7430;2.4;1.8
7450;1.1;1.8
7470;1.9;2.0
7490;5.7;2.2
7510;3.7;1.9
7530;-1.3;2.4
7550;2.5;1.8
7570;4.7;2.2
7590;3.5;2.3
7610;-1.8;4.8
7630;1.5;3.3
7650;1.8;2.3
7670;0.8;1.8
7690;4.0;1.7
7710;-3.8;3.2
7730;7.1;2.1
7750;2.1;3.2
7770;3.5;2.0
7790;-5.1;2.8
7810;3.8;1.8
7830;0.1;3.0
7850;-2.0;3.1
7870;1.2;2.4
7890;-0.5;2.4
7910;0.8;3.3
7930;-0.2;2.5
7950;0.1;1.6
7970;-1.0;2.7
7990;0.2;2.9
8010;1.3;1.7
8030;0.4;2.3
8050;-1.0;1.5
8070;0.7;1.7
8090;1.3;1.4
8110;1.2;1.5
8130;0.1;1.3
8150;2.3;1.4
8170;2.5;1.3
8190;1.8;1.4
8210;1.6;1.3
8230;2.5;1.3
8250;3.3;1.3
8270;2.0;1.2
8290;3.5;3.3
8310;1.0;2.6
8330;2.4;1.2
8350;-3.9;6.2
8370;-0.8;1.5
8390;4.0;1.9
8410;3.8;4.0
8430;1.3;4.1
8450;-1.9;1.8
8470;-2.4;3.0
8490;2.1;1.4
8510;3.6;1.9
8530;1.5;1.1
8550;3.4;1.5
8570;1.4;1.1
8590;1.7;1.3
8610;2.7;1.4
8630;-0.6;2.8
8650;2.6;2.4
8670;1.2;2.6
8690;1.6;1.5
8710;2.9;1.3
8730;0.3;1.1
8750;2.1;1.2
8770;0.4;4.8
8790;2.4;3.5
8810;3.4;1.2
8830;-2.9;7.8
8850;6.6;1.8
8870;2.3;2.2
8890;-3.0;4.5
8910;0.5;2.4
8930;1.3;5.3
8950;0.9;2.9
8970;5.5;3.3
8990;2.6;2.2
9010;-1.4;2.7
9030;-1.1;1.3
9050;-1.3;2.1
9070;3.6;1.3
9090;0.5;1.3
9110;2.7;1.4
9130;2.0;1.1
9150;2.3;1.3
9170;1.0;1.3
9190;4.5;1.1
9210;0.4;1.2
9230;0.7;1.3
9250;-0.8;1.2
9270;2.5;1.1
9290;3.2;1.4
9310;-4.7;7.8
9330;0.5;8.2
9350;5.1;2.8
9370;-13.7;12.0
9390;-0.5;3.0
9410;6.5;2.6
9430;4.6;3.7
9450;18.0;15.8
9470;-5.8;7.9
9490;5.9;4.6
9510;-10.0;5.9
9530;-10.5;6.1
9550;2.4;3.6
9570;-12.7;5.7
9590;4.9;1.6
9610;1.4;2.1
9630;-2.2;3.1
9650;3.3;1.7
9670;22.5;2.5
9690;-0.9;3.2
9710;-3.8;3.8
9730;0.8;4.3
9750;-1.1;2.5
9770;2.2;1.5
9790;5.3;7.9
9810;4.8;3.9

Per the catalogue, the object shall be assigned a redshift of 1.593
